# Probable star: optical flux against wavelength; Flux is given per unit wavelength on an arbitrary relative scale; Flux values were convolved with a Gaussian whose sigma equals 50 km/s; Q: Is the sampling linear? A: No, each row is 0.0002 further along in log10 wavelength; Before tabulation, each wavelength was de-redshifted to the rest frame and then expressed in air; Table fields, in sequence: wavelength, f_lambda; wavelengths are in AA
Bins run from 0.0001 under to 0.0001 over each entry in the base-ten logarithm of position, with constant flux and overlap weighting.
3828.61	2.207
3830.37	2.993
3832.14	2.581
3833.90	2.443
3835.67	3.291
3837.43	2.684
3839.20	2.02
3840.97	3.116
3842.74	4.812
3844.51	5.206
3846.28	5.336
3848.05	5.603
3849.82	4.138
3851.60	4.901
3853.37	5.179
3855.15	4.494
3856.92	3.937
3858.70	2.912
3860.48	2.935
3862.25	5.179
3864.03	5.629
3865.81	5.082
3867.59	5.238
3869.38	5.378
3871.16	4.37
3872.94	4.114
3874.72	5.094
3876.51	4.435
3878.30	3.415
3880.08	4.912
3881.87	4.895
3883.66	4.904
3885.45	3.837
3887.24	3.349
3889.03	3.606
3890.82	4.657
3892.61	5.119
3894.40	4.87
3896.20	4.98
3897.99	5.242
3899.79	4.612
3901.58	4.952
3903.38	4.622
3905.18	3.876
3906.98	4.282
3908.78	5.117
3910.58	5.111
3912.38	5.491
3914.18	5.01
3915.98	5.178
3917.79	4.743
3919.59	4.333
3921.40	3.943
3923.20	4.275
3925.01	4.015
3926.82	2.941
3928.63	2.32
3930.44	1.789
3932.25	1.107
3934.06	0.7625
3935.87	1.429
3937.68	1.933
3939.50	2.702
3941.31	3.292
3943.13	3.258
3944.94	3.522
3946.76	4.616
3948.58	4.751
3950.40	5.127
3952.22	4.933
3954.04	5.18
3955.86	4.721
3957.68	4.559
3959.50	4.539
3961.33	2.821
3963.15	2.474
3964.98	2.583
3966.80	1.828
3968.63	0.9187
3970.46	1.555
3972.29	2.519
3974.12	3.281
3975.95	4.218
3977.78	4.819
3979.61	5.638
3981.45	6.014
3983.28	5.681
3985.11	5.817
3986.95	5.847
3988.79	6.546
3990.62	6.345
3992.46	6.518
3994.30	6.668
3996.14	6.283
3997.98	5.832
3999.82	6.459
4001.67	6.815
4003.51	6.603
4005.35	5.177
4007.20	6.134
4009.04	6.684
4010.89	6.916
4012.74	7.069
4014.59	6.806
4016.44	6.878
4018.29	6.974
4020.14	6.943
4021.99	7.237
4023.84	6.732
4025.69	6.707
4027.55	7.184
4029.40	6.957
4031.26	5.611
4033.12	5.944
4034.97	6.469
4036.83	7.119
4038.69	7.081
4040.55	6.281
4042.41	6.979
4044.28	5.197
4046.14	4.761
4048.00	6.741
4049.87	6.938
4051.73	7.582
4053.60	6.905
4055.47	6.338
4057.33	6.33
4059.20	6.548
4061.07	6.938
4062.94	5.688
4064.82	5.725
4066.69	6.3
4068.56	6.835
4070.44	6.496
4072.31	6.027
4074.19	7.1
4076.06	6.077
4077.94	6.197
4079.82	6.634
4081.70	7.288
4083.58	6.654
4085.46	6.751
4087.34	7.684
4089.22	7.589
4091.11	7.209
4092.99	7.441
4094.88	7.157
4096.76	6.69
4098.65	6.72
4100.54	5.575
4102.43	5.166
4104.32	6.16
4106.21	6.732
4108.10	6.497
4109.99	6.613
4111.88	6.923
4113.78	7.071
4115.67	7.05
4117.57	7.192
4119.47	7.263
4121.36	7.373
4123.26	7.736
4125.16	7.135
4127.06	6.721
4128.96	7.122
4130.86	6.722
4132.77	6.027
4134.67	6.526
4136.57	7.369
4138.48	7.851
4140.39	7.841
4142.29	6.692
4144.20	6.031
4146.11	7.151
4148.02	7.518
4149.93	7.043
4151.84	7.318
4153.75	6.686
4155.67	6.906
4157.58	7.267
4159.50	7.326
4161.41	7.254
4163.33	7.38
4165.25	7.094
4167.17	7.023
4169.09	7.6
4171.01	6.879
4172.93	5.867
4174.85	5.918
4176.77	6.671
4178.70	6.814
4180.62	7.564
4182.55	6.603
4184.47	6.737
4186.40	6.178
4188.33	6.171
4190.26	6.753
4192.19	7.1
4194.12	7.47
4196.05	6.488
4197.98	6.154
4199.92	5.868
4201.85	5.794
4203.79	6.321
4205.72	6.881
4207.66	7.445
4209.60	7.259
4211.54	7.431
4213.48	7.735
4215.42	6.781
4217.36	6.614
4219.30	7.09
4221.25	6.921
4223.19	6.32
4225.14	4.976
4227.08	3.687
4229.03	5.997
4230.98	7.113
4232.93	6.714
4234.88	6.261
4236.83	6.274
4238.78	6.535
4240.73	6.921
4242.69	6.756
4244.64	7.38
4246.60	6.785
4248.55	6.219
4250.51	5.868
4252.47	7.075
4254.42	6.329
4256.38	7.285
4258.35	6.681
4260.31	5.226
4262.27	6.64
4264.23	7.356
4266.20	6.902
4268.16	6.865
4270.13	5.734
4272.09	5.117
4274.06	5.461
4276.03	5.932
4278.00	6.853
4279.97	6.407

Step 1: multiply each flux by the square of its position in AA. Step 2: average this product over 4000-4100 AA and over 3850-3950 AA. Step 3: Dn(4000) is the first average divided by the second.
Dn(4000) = 1.7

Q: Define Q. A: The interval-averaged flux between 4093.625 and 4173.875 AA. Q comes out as 6.91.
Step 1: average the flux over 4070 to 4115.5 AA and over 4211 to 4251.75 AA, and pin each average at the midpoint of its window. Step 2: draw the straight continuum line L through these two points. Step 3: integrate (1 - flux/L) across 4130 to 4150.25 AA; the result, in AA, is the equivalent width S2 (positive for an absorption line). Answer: -1.09 AA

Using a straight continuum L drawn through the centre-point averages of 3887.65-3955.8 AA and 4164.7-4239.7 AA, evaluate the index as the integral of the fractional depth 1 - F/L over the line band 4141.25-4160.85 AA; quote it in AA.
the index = -2.8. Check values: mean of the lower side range 3.99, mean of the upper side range 6.59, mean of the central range 7.01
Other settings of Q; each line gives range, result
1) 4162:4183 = 6.87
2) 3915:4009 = 4.25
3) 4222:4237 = 5.91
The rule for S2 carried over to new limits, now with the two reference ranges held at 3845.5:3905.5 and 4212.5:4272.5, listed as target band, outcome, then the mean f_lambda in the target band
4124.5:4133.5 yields -1.3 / 6.75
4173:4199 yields -1.9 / 6.63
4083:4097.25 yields -3.7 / 7.18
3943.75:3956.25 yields 0.8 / 4.66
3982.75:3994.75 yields -2.4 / 6.2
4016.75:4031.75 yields -4.2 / 6.83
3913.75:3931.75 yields 4.0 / 3.76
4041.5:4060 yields -3.2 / 6.43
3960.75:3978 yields 8.4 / 2.62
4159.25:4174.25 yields -2.3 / 7.01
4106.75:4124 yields -3.7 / 7.07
